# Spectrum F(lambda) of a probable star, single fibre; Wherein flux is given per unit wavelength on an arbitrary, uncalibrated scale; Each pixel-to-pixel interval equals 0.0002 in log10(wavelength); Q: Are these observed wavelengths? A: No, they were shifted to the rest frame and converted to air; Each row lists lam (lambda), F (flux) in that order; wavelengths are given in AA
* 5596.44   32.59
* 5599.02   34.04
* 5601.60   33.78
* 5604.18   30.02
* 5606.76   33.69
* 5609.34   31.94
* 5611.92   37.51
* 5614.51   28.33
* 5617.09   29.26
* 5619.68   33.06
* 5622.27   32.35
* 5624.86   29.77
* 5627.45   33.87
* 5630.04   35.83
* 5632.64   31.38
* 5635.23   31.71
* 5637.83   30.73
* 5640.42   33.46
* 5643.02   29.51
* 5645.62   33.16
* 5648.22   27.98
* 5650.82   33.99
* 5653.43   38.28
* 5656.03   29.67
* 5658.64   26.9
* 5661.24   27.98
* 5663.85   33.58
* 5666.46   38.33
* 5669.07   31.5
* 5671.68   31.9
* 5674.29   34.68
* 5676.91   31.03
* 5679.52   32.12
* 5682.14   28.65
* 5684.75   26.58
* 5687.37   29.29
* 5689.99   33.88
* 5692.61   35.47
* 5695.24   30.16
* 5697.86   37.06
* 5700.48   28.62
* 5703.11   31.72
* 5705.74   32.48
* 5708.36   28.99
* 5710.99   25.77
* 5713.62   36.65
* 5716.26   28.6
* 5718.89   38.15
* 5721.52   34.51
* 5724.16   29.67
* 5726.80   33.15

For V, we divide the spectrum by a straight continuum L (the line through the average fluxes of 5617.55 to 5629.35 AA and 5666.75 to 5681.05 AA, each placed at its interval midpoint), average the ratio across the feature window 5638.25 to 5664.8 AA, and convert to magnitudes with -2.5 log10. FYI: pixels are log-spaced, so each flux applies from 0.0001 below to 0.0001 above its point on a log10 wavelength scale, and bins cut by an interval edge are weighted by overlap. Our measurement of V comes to 0.04 mag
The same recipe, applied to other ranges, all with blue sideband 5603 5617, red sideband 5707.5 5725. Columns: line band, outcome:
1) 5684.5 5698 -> 0.00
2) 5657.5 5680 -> 0.00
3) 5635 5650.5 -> 0.03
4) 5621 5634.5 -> -0.02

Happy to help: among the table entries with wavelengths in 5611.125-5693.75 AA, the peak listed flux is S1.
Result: 38.33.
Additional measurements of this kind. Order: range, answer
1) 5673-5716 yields 37.06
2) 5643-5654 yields 38.28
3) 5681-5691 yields 33.88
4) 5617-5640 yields 35.83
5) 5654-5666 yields 33.58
